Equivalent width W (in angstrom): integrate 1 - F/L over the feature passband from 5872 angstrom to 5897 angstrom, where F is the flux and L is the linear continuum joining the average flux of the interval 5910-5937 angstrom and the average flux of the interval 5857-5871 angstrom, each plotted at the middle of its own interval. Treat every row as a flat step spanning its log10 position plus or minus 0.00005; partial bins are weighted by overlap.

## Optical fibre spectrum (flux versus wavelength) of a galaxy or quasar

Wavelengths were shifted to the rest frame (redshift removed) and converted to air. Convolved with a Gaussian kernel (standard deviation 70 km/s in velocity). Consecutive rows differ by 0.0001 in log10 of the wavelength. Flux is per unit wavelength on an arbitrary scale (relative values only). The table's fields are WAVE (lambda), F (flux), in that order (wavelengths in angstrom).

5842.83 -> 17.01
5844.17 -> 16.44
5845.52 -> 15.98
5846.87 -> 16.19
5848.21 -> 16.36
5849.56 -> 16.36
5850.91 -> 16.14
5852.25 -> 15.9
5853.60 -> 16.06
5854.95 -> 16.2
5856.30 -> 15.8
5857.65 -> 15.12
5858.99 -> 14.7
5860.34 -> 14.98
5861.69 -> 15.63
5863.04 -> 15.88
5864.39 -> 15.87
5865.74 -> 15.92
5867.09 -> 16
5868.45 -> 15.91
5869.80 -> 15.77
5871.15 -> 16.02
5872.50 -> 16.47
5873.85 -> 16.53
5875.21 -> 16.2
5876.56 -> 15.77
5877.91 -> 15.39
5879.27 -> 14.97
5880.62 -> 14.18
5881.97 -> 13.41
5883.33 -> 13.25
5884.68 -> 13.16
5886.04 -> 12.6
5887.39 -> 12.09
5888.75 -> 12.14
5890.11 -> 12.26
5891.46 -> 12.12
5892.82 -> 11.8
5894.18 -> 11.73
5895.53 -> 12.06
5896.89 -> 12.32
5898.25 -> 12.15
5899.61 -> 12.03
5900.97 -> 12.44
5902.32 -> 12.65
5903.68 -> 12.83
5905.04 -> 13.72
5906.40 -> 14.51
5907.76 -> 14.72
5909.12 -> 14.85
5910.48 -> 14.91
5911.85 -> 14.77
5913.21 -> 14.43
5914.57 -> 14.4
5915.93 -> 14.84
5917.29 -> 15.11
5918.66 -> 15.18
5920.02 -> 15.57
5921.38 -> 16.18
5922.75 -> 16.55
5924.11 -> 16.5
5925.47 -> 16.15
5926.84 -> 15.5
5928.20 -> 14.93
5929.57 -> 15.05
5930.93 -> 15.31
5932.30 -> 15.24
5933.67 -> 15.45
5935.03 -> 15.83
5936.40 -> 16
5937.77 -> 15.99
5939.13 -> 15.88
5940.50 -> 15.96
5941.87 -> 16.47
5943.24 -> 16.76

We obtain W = 3.1 angstrom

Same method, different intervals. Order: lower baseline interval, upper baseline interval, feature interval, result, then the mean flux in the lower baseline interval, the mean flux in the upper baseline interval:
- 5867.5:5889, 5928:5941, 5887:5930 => 3.5 angstrom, 14.7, 15.6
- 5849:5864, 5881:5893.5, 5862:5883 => -2.2 angstrom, 15.7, 12.6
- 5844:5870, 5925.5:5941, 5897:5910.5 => 2.0 angstrom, 15.8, 15.6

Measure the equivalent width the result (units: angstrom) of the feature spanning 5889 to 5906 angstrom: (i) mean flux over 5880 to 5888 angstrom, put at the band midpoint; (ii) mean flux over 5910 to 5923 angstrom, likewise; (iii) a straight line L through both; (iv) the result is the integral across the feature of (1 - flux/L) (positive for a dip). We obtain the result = 1.94 angstrom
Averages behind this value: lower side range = 13.1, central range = 12.4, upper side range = 15.1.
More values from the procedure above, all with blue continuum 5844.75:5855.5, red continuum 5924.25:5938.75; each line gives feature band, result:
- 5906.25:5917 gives 0.70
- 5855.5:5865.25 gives 0.38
